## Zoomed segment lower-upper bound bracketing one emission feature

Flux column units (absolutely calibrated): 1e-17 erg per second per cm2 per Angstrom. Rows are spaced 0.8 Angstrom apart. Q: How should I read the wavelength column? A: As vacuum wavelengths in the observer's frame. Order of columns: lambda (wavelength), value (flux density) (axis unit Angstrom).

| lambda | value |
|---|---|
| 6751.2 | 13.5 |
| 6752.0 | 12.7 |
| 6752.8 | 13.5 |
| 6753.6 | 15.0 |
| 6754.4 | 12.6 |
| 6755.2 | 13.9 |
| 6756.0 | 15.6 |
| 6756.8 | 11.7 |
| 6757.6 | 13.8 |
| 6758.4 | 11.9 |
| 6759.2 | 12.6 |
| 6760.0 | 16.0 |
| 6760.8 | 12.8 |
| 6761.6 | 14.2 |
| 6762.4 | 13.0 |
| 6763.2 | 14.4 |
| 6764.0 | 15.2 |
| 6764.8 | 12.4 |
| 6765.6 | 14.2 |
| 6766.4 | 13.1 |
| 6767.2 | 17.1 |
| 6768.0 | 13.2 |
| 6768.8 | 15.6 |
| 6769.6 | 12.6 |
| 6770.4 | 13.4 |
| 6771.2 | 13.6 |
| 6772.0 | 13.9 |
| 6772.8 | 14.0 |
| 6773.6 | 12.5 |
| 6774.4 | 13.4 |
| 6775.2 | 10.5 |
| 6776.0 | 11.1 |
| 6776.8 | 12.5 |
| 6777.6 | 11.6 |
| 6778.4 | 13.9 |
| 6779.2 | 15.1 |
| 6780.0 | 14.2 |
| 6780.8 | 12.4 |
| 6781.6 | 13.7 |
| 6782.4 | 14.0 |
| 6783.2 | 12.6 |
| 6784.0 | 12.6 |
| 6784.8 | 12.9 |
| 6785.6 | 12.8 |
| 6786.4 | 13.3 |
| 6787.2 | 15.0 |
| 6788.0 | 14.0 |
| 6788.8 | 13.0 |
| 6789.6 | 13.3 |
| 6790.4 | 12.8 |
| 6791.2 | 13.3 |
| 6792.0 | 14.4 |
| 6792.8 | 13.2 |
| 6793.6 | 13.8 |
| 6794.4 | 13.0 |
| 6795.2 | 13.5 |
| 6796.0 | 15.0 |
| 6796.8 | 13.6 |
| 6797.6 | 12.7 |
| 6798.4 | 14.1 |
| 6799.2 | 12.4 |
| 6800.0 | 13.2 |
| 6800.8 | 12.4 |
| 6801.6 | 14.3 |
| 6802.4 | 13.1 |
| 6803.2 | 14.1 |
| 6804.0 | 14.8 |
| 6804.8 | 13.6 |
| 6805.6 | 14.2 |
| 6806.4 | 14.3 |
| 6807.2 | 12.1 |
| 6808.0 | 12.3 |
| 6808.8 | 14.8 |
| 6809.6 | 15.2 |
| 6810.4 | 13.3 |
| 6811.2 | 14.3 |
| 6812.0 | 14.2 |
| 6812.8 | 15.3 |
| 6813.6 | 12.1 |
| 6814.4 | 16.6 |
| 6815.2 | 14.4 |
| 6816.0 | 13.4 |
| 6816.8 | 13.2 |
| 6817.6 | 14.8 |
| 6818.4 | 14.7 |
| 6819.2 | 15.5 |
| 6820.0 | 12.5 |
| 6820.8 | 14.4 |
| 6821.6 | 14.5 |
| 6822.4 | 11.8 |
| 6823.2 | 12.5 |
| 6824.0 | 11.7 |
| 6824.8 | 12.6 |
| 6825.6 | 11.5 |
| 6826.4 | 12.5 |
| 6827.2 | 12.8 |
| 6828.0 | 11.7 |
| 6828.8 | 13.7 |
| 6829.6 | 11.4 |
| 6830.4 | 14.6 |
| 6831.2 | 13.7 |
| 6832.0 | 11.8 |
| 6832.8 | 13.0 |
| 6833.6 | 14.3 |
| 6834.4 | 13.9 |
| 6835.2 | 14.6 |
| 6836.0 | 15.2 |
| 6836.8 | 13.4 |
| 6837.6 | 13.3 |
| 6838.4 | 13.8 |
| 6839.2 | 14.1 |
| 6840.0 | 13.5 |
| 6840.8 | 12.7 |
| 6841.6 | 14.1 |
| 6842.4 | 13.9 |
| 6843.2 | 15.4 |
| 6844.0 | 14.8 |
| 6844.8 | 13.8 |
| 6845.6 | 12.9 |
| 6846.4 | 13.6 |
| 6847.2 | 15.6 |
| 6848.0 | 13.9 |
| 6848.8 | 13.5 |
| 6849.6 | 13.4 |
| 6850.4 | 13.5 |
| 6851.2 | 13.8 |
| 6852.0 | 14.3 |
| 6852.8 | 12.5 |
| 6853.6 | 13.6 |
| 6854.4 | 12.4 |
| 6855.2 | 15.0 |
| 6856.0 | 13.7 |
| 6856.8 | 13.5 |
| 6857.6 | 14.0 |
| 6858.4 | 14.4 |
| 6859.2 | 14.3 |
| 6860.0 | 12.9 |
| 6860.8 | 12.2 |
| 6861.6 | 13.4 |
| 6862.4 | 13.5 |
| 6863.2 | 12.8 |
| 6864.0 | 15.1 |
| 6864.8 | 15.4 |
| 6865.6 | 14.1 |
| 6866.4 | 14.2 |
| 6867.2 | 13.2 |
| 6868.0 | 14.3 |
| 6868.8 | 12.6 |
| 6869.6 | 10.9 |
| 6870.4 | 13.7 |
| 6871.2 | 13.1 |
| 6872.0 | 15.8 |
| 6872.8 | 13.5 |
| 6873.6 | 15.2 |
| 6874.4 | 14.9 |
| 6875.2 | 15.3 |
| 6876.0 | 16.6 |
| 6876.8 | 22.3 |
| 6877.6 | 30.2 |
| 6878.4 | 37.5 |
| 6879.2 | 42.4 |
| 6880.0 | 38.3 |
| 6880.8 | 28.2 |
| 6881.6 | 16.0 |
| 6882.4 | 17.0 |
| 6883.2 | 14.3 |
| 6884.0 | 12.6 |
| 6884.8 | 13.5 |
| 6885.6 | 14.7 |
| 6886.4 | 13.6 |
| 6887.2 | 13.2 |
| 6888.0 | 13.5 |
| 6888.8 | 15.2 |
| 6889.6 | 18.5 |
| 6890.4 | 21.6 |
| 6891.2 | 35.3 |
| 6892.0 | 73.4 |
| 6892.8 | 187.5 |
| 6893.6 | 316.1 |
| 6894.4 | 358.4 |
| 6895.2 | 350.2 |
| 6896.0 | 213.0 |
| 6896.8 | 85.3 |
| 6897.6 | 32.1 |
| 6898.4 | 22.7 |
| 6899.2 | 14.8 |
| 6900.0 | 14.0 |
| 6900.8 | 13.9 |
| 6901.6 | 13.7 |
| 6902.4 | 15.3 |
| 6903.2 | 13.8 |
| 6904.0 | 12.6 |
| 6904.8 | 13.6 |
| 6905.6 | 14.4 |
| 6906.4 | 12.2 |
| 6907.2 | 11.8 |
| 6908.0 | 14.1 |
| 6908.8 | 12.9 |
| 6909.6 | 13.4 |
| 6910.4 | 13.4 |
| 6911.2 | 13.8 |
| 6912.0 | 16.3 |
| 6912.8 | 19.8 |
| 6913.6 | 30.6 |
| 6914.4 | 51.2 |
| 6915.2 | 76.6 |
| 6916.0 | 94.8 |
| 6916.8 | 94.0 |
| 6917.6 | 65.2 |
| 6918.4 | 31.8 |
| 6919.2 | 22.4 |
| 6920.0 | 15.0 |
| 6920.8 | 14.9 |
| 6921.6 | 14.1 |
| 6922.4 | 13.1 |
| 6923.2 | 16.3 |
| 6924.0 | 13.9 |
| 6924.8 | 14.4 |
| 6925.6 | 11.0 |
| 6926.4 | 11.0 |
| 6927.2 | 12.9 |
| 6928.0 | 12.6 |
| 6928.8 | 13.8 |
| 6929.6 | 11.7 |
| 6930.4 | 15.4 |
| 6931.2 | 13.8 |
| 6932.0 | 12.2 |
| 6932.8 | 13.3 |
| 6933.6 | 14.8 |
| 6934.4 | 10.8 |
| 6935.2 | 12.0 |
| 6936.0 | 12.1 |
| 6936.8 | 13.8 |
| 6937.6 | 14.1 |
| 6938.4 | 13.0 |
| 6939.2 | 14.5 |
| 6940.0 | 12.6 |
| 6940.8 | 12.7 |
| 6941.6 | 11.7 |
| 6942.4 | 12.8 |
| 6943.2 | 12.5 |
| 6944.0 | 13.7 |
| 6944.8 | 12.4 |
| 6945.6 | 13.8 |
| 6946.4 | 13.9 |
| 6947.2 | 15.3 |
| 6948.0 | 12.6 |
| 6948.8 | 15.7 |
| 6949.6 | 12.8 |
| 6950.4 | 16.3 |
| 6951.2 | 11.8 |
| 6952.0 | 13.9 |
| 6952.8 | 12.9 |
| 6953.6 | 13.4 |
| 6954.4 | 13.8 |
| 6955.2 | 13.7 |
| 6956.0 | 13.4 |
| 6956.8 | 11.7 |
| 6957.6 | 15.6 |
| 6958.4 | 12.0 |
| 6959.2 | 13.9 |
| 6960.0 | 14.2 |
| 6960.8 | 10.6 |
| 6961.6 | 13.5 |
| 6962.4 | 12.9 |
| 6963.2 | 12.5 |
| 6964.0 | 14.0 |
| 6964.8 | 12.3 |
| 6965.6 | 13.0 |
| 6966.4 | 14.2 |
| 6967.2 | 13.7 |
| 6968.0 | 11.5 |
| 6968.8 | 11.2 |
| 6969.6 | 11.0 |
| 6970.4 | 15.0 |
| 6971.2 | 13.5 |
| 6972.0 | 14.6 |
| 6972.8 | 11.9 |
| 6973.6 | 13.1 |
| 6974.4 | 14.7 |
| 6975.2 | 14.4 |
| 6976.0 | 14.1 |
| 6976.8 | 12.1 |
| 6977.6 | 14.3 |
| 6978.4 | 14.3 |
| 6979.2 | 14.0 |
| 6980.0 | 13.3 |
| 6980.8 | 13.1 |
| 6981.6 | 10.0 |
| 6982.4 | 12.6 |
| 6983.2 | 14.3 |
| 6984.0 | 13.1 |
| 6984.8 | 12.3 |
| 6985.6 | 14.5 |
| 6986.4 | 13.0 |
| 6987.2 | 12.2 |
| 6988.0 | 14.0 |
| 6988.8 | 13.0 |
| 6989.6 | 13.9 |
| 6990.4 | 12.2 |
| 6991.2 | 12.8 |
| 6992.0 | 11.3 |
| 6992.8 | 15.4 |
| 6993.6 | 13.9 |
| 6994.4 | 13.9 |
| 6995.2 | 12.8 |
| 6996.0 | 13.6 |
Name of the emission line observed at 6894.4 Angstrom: Halpha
